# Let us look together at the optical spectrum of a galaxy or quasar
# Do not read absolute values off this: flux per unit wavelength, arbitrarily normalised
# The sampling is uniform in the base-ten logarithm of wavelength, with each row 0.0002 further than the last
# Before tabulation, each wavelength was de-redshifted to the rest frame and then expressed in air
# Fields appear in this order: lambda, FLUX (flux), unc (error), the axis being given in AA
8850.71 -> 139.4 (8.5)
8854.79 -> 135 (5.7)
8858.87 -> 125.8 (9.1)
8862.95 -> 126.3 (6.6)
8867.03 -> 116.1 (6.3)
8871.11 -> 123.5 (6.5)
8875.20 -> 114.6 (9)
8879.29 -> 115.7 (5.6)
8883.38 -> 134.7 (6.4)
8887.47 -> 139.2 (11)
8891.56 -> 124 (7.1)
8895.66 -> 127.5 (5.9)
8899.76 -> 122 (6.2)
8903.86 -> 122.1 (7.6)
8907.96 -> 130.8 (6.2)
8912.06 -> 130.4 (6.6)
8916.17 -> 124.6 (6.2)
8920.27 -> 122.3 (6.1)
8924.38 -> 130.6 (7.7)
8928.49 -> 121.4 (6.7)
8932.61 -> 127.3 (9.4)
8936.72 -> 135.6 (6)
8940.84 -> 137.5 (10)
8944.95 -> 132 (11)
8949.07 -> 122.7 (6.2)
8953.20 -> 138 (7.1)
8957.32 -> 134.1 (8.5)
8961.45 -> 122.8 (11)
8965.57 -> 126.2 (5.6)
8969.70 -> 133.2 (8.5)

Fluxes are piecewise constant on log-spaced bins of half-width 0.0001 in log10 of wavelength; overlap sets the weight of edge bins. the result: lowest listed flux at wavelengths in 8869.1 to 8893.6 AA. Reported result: 114.6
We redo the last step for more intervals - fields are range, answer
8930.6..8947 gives 127.3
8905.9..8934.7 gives 121.4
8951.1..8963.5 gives 122.8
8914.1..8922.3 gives 122.3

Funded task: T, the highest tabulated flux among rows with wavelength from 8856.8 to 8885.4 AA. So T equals 134.7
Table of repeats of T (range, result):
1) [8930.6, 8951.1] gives 137.5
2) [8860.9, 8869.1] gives 126.3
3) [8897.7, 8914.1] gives 130.8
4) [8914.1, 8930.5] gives 130.6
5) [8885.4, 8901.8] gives 139.2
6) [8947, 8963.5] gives 138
